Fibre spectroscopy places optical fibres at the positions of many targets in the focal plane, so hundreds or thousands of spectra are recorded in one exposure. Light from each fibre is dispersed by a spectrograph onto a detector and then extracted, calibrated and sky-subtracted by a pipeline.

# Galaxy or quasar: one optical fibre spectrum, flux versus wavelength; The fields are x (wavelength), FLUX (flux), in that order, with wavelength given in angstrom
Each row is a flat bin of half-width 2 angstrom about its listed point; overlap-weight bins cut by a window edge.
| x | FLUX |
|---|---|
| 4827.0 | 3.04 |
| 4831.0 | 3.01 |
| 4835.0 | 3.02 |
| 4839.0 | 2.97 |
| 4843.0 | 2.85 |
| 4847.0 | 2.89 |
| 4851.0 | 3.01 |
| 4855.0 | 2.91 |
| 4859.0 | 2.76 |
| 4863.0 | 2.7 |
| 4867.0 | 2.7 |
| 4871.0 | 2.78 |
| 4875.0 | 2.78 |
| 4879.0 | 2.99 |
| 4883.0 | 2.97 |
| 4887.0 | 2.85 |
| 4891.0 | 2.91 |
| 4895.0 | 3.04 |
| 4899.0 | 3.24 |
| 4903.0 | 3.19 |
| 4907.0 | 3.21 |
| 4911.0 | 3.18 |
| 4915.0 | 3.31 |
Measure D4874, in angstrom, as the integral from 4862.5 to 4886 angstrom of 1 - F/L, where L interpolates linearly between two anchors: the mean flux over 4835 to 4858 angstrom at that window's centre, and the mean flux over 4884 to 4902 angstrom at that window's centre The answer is 1.2 angstrom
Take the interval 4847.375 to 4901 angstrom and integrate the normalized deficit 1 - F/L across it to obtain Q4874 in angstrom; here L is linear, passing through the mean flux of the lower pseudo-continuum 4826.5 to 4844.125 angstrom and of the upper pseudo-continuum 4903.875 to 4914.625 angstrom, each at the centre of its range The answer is 3.6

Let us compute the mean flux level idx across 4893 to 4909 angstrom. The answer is 3.17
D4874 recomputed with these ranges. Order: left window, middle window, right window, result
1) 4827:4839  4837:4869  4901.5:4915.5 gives 2.3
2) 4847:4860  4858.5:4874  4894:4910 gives 1.2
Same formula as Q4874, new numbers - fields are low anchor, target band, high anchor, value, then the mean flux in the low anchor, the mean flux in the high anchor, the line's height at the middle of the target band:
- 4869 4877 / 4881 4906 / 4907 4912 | -0.23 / 2.78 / 3.19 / 3.01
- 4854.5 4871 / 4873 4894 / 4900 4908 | 0.53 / 2.76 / 3.2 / 2.98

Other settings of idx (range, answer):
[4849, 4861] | 2.89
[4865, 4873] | 2.74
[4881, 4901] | 3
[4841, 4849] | 2.87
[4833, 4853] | 2.95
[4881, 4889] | 2.91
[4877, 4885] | 2.98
